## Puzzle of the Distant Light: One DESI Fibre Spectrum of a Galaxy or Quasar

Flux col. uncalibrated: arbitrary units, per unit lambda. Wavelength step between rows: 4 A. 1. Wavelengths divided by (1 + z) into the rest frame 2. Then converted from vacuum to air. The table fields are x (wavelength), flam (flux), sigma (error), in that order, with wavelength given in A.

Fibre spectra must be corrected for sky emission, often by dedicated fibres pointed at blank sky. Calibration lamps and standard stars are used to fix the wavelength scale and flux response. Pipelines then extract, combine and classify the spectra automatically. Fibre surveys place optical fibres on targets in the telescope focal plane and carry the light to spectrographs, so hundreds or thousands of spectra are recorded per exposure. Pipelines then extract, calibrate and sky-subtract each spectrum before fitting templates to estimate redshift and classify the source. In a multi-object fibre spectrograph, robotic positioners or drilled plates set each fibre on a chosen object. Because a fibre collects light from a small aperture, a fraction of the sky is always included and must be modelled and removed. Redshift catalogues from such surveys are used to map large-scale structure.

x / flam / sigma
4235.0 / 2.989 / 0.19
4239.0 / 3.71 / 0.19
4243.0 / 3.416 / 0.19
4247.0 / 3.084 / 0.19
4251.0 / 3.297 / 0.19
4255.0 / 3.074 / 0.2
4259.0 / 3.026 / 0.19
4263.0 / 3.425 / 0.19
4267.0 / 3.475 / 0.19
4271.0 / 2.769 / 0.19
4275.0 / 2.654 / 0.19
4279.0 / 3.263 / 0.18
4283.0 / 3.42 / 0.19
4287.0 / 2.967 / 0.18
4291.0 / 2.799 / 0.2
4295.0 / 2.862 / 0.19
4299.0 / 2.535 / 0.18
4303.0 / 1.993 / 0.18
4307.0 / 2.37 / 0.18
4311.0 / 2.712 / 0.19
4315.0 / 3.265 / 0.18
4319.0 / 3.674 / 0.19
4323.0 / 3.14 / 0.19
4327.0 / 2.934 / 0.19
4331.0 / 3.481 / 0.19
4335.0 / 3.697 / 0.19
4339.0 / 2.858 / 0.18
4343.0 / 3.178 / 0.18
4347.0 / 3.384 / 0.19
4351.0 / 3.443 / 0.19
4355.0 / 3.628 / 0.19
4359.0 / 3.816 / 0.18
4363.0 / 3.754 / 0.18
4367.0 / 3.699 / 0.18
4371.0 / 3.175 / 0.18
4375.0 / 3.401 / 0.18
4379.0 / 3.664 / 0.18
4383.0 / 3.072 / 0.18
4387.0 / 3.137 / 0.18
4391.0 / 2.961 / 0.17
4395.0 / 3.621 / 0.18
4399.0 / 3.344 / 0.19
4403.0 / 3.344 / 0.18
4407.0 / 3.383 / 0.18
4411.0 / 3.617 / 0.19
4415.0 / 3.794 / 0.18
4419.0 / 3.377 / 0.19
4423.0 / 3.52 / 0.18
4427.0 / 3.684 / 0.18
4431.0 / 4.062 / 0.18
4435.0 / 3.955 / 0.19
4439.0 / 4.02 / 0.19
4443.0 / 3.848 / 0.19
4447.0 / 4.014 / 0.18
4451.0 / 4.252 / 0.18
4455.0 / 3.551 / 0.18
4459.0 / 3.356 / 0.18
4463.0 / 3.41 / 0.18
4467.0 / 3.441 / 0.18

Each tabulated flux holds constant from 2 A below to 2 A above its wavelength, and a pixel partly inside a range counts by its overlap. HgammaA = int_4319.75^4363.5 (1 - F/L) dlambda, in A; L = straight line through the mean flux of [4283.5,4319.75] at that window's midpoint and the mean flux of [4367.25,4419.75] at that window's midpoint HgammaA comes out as -4.8 A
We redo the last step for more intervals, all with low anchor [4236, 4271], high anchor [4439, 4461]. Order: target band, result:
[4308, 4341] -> 2.6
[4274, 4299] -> 2.9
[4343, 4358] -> 0.3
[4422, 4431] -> 0.1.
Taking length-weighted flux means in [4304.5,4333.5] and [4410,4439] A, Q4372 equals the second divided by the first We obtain 1.2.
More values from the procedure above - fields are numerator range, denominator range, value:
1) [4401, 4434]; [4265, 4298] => 1.20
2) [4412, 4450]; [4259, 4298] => 1.25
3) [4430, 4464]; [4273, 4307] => 1.38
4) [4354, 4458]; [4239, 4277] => 1.14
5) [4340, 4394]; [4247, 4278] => 1.10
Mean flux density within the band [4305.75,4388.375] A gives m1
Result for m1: 3.32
